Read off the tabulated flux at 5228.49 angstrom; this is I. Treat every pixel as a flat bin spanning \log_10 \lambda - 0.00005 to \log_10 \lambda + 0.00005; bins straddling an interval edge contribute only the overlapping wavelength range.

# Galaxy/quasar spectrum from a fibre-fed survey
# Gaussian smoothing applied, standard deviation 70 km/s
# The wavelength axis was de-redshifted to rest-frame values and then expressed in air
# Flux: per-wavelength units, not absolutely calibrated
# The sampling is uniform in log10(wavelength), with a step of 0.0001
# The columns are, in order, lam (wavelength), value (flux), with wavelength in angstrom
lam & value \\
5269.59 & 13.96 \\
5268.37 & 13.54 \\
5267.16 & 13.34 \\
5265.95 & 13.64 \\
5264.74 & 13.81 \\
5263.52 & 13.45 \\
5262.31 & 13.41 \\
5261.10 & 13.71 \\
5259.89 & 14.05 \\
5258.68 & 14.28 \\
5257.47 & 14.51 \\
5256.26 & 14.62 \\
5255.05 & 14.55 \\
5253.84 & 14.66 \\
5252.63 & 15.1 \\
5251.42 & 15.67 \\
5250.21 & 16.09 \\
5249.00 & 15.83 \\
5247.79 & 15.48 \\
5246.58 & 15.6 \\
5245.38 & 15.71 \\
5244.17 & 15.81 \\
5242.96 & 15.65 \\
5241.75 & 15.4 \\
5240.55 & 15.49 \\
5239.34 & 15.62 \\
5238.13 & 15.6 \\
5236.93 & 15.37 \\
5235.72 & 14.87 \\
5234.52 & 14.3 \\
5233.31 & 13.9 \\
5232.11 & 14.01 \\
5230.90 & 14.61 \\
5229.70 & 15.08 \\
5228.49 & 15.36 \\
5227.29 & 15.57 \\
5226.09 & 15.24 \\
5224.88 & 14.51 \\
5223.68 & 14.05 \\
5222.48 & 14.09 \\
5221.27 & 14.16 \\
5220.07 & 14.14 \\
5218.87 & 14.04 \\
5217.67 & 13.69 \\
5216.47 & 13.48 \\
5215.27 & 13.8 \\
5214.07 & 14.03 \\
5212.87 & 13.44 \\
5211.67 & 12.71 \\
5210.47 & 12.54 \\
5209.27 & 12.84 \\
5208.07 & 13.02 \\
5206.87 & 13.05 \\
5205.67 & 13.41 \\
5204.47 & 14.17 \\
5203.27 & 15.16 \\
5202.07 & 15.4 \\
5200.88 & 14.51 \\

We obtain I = 15.36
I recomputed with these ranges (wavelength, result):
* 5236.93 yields 15.37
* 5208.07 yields 13.02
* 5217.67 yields 13.69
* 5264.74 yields 13.81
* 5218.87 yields 14.04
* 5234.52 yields 14.3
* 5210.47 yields 12.54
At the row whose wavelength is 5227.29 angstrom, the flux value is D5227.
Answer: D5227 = 15.57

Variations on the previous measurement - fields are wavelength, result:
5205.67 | 13.41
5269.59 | 13.96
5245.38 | 15.71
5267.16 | 13.34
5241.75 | 15.4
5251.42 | 15.67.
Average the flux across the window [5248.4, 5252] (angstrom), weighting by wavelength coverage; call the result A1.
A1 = 15.9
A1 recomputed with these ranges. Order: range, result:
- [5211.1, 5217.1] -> 13.5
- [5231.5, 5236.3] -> 14.3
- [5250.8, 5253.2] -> 15.4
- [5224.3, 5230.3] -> 15.1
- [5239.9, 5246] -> 15.6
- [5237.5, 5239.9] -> 15.6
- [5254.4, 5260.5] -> 14.4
